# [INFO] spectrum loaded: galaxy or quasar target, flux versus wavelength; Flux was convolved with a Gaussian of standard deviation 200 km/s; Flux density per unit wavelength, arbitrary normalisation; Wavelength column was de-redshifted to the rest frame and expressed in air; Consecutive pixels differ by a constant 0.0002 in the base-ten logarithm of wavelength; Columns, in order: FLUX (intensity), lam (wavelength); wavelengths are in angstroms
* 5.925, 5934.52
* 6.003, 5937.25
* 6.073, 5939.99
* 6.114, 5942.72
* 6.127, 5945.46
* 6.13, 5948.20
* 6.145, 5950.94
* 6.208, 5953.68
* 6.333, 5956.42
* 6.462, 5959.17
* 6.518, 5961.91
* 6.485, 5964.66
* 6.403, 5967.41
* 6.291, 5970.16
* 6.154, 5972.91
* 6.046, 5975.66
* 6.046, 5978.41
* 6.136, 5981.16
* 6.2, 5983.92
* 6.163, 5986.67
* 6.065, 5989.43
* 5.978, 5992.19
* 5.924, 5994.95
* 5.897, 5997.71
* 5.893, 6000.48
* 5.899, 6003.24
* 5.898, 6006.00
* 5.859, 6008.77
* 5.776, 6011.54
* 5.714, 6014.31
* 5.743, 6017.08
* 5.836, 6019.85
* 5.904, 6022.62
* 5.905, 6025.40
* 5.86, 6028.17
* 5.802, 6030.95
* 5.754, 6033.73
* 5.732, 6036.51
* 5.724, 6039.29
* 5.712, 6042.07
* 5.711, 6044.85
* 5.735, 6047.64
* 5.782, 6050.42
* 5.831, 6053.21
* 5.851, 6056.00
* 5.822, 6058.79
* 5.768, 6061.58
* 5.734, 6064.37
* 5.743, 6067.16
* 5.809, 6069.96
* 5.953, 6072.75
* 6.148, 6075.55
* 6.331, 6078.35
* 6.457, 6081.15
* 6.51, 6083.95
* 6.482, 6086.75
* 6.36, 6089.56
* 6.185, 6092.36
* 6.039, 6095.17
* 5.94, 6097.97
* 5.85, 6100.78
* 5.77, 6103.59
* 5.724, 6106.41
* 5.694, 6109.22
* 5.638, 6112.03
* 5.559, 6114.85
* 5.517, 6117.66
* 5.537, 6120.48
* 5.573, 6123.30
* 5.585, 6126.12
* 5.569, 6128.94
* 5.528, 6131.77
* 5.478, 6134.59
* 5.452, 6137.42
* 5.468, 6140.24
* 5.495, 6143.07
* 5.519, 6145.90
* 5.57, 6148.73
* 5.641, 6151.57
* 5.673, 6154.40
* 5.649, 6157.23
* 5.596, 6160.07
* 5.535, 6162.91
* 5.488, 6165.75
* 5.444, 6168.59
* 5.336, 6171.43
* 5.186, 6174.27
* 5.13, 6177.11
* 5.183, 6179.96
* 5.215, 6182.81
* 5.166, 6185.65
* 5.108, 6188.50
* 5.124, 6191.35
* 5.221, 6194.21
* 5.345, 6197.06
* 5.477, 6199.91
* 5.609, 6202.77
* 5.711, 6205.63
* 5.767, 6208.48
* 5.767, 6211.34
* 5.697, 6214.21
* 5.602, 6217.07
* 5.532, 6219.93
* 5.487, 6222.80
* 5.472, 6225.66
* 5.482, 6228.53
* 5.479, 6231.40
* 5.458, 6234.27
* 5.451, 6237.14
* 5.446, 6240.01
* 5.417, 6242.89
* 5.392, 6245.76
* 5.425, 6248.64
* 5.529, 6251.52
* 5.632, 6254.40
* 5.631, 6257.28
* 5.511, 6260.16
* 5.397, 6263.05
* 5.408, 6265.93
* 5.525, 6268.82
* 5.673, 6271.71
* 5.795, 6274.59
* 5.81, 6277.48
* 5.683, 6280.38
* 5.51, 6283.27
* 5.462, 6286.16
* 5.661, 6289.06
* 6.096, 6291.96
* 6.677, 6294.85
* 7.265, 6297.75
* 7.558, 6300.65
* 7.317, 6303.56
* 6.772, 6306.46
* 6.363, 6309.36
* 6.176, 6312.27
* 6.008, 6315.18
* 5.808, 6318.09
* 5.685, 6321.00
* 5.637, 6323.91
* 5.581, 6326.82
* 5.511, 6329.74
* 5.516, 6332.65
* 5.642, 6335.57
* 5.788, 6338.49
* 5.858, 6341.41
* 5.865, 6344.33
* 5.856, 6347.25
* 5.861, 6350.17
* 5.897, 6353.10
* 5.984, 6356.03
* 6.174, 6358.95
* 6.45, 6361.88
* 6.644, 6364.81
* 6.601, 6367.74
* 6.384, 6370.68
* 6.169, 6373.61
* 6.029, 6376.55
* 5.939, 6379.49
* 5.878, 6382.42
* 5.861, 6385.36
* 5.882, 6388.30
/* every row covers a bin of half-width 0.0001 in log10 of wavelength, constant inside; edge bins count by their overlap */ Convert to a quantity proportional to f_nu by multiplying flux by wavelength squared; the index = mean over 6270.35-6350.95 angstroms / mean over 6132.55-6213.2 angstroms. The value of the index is 1.16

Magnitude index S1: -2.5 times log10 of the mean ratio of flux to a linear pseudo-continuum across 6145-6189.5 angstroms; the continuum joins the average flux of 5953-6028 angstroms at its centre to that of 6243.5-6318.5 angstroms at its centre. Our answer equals 0.11 mag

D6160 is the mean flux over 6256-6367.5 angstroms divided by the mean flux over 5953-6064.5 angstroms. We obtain 1.00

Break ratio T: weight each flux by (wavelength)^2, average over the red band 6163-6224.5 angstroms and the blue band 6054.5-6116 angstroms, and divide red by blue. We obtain 0.94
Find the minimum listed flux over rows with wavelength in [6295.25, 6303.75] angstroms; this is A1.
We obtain 7.265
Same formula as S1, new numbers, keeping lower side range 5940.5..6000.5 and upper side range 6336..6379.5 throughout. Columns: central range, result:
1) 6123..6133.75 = 0.108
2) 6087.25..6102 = 0.008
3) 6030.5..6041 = 0.075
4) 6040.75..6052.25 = 0.076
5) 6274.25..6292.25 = 0.078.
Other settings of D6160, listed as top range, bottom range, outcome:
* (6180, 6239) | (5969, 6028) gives 0.91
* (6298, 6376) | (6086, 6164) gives 1.08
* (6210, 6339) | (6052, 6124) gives 0.98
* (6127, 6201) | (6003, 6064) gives 0.93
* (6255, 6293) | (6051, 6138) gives 0.96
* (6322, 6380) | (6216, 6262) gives 1.09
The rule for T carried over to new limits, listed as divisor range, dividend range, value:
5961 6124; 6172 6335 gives 1.03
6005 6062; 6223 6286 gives 1.03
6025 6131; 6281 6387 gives 1.13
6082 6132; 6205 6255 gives 0.99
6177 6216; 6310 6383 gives 1.16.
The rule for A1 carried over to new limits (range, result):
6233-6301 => 5.392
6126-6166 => 5.452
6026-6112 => 5.694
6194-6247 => 5.221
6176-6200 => 5.108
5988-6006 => 5.893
